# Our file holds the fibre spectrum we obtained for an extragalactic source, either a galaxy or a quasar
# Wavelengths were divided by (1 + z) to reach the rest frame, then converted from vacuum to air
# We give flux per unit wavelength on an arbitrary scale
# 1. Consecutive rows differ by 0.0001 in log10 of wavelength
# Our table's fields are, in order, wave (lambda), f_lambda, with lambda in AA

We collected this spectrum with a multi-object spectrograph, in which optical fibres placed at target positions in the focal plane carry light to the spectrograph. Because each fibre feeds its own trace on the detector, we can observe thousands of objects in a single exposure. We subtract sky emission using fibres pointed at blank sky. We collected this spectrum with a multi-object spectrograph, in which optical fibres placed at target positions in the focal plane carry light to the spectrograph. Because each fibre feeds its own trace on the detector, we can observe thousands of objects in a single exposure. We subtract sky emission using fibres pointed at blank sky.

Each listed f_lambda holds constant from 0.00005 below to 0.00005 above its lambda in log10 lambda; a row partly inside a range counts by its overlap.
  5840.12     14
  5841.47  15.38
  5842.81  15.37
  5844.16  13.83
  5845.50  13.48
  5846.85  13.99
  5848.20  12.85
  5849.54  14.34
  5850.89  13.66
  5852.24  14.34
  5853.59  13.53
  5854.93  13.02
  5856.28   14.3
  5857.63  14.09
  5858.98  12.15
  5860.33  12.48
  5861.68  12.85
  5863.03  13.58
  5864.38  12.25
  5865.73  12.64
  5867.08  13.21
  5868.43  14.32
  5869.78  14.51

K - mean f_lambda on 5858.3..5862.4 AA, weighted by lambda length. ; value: 12.5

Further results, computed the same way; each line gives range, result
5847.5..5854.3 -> 13.7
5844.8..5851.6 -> 13.7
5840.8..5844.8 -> 14.9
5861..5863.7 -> 13.2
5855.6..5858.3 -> 14.2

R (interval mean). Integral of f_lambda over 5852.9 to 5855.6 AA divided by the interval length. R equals 13.3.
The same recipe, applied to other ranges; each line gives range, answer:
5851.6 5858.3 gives 13.9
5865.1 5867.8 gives 13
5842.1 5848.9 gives 13.9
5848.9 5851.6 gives 14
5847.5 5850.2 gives 13.6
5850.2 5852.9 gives 14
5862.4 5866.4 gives 12.8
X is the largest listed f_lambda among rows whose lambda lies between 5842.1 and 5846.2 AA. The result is 15.37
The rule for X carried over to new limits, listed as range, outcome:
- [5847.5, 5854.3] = 14.34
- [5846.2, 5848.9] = 13.99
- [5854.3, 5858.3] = 14.3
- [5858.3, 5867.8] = 13.58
